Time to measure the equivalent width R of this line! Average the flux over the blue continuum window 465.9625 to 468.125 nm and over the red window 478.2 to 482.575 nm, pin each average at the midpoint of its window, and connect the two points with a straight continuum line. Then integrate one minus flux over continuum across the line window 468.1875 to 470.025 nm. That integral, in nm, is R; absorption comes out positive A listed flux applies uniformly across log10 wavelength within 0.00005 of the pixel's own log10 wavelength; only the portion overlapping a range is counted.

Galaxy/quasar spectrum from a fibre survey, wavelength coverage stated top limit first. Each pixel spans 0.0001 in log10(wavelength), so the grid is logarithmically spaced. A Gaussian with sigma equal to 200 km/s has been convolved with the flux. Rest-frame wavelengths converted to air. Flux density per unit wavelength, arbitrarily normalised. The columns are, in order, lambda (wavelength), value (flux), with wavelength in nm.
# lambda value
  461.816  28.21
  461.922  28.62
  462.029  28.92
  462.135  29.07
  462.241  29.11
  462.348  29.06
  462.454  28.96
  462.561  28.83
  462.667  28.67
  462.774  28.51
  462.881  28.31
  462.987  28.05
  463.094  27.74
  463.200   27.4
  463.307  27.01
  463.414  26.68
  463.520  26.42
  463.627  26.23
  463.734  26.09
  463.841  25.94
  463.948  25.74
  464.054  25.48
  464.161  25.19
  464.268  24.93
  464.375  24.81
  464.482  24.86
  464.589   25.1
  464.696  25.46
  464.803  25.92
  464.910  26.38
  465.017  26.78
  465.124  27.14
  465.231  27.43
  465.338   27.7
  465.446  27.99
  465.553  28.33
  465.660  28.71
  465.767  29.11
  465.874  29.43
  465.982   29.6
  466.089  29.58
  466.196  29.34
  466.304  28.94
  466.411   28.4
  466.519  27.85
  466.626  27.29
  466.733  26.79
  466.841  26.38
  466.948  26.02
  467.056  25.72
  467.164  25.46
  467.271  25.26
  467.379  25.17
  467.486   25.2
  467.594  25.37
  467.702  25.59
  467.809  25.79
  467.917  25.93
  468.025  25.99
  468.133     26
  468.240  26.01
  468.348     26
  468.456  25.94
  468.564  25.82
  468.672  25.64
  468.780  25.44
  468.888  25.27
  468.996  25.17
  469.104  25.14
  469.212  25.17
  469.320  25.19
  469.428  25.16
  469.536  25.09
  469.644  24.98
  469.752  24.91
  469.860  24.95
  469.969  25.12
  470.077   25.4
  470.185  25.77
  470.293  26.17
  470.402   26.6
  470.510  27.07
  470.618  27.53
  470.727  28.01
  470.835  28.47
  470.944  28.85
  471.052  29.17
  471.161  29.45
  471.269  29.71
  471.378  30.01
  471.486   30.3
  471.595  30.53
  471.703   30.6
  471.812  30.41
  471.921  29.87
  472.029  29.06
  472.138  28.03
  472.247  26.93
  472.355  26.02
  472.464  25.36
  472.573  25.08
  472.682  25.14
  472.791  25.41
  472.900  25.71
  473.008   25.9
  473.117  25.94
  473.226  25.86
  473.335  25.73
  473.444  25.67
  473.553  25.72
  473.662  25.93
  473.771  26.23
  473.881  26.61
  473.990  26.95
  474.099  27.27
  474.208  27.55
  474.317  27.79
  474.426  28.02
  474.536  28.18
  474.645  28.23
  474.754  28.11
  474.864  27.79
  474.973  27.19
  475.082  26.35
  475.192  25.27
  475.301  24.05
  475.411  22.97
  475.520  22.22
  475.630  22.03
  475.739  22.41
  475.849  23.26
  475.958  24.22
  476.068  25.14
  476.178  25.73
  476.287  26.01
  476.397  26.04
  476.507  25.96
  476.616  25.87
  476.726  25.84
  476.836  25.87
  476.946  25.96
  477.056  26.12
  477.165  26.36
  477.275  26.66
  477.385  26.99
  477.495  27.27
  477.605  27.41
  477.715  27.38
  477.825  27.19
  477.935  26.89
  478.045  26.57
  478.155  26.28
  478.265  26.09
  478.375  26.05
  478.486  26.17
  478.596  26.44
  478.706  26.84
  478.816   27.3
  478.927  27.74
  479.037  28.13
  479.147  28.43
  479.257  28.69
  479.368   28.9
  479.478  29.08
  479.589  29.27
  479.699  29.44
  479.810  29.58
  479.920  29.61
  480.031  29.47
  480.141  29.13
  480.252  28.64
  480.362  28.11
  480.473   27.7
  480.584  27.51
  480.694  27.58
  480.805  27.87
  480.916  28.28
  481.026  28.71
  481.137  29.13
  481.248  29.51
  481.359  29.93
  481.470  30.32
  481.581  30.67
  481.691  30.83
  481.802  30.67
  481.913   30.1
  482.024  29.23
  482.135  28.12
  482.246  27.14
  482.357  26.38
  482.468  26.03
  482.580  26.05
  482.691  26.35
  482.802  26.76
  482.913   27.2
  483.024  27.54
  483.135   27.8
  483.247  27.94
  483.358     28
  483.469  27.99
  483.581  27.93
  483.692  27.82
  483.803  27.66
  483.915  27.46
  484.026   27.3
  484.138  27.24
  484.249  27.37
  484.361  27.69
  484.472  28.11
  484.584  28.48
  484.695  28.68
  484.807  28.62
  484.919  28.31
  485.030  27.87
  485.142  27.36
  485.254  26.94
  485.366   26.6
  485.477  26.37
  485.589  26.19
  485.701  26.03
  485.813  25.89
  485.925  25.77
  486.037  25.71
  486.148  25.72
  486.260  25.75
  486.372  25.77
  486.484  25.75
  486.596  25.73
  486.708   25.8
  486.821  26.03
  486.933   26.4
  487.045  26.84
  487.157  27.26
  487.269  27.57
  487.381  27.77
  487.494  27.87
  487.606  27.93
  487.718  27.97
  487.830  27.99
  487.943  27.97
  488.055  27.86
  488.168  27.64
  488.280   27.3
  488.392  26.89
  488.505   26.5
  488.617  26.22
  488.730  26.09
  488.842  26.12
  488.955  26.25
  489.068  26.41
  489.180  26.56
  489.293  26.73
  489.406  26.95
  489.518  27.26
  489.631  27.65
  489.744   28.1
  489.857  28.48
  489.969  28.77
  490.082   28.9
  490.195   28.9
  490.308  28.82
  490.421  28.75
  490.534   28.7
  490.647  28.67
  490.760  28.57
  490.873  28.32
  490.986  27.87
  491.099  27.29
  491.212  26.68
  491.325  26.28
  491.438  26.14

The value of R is 0.11 nm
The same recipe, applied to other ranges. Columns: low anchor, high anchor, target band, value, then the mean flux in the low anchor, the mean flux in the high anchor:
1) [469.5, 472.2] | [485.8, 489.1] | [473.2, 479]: 0.28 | 27.9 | 26.7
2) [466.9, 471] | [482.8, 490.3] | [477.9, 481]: -0.15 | 25.9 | 27.2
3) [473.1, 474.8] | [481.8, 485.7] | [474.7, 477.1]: 0.16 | 26.9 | 27.6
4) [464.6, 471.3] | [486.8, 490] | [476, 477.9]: 0.04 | 26.7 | 27.2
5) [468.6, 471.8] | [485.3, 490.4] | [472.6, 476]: 0.15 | 27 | 27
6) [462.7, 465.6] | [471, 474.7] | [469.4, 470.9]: 0.06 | 26.6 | 27.5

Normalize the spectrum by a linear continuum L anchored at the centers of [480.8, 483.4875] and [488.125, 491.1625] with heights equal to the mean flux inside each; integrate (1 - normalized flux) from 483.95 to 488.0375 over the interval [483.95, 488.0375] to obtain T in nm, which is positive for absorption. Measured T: 0.14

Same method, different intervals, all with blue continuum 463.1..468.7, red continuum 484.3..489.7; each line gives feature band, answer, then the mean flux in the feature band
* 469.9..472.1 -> -0.139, 28.4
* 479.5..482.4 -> -0.229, 29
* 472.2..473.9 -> 0.059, 25.8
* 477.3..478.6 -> 0.003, 26.7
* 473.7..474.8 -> -0.030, 27.5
